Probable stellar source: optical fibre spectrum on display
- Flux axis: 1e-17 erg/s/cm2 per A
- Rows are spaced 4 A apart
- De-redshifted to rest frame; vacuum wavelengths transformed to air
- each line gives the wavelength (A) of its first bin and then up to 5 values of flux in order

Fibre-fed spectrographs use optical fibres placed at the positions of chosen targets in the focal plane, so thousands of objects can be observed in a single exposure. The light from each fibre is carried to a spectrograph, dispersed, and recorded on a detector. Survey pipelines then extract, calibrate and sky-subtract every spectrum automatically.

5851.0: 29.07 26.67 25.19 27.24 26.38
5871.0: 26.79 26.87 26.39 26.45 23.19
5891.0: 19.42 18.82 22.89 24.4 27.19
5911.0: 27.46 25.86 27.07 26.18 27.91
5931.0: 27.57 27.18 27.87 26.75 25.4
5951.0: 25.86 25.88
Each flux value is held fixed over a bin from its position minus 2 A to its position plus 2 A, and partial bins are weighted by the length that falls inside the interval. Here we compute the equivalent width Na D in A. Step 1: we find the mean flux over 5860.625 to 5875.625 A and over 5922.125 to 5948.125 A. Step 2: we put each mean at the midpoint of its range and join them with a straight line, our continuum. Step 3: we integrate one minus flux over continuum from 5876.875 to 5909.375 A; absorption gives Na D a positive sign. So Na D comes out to 3.9 A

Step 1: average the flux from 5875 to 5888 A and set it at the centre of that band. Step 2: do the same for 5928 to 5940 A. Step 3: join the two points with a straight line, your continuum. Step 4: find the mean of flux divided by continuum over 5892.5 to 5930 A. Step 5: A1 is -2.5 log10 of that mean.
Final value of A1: 0.06 mag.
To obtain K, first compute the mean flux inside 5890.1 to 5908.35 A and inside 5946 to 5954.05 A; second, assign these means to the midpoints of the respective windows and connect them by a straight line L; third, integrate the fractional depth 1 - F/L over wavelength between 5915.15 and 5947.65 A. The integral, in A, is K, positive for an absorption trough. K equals -3.3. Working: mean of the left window 22.6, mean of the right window 25.7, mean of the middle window 27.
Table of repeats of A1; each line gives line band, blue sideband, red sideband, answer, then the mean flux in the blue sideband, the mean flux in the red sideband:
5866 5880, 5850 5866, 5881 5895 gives -0.09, 26.9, 22.4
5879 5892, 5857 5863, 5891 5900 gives -0.09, 25.9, 20.3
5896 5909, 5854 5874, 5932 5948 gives 0.10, 26.5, 26.9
